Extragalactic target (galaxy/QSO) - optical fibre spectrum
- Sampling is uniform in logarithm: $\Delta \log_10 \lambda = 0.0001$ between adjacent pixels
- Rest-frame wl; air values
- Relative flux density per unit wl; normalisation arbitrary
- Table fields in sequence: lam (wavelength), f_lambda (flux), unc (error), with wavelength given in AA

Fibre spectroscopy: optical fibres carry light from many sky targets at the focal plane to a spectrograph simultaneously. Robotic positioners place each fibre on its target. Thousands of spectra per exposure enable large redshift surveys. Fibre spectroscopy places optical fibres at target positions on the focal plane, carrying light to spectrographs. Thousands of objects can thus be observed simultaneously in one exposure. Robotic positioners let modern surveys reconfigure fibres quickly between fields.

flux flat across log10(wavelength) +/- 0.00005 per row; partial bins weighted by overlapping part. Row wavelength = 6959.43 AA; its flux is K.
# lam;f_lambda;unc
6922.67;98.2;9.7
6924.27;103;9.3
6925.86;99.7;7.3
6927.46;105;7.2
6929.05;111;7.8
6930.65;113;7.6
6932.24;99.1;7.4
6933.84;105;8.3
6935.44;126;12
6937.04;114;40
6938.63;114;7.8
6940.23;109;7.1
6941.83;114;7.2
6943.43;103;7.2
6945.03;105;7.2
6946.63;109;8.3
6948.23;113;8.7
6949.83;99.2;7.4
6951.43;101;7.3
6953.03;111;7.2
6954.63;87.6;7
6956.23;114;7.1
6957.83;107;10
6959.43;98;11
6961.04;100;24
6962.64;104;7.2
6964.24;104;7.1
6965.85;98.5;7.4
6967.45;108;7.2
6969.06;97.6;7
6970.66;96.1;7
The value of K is 98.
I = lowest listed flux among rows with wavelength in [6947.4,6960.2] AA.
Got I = 87.6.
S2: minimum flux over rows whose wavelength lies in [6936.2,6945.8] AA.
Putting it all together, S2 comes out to 103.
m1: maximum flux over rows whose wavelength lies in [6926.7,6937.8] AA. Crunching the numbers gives 126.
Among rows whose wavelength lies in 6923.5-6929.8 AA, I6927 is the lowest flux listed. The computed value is 99.7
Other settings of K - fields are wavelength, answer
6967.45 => 108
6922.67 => 98.2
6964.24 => 104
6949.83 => 99.2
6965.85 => 98.5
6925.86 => 99.7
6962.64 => 104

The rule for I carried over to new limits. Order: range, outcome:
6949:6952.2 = 99.2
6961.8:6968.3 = 98.5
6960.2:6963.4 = 100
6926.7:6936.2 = 99.1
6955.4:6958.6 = 107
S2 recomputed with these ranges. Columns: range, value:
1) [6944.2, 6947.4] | 105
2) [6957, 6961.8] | 98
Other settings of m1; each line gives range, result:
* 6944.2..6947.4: 109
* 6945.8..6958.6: 114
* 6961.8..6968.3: 108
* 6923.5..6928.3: 105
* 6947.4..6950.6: 113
